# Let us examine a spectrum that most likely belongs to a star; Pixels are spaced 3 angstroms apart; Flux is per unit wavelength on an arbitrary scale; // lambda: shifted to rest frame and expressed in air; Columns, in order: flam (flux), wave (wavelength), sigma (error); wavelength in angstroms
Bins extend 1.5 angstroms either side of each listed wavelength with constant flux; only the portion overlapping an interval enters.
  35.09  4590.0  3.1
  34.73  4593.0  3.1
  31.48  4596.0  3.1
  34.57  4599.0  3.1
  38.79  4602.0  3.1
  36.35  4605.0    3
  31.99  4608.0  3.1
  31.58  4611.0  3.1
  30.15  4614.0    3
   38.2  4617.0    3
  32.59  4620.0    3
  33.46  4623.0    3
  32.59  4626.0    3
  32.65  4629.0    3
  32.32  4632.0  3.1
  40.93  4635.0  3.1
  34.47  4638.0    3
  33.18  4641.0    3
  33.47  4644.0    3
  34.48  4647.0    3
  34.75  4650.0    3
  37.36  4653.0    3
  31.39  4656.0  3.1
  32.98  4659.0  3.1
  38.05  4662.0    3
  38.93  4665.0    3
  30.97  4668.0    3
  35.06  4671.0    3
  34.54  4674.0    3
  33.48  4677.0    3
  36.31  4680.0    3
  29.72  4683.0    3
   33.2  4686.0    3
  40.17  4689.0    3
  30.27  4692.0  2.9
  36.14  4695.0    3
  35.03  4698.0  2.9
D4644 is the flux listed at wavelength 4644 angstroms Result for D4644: 33.47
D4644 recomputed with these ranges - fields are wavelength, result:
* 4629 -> 32.65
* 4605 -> 36.35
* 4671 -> 35.06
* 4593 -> 34.73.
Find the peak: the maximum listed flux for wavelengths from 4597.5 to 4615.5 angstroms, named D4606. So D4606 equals 38.79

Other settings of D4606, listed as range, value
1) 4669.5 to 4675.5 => 35.06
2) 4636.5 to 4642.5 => 34.47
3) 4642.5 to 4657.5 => 37.36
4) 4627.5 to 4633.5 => 32.65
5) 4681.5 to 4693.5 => 40.17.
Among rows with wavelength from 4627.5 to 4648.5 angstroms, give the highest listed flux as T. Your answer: 40.93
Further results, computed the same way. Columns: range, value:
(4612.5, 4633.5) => 38.2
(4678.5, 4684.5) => 36.31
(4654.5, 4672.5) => 38.93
